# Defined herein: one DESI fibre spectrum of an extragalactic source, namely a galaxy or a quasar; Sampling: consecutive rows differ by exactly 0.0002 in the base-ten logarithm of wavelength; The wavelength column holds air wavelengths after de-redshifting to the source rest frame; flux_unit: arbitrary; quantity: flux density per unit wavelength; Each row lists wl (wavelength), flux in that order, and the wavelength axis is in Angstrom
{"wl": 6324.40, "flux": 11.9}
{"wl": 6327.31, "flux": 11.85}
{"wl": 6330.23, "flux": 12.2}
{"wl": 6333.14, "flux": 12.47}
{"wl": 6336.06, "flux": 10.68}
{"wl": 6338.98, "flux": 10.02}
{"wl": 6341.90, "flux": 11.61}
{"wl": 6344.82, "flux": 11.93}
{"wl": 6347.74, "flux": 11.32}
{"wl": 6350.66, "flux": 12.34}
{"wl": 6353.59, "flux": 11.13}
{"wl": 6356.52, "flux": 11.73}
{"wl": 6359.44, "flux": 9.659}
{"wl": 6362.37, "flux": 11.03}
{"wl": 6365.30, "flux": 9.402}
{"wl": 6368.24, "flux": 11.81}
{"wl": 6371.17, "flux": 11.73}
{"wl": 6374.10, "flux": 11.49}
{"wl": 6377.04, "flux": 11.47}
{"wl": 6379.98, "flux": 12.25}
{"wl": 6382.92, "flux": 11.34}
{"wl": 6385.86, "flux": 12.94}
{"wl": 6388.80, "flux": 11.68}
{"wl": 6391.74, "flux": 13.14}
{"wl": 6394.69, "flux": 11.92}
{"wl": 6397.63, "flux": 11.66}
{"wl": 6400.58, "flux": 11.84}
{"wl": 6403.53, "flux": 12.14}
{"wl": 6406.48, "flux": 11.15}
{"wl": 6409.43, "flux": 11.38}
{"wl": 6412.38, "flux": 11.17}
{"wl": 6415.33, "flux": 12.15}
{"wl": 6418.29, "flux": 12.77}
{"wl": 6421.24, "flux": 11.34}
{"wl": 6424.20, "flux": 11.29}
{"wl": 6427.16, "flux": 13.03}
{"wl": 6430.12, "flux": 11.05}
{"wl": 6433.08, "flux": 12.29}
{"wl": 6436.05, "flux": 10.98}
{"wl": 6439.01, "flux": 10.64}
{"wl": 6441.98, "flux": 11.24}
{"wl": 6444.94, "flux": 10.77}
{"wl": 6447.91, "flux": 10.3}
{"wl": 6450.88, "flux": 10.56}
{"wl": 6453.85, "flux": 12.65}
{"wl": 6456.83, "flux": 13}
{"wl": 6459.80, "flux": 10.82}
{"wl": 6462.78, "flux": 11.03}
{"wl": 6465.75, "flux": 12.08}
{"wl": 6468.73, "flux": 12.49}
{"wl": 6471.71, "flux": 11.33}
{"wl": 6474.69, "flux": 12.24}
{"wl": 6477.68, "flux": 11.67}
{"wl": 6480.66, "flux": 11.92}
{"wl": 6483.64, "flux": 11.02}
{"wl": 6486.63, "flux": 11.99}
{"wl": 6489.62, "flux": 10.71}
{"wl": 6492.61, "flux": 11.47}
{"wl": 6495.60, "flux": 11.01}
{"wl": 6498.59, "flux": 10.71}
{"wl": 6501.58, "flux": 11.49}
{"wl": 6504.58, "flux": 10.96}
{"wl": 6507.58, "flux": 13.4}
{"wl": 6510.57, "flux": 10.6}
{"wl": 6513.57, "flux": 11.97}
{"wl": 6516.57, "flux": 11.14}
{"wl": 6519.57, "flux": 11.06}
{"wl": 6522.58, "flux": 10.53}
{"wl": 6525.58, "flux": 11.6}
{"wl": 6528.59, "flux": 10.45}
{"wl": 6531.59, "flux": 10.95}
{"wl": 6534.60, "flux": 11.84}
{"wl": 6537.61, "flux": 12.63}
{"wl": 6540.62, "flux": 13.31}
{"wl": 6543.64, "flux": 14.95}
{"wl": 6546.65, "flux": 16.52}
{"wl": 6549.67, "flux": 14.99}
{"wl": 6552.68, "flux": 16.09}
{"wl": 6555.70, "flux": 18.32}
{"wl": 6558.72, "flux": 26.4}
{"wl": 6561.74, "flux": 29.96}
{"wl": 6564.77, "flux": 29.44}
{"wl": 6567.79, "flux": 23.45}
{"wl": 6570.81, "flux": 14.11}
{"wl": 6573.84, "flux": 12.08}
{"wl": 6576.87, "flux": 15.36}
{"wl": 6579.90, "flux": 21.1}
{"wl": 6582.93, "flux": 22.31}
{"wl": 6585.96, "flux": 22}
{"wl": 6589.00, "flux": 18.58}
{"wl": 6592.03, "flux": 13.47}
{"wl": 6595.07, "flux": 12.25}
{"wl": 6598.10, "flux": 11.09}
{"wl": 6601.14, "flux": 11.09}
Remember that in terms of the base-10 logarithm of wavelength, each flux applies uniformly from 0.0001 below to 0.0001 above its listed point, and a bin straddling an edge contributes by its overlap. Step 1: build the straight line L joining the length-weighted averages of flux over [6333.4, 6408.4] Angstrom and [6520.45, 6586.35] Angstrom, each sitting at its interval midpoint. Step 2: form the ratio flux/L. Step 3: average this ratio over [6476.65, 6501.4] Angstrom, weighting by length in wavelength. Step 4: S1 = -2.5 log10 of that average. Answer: 0.313 mag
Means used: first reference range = 11.5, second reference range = 17.1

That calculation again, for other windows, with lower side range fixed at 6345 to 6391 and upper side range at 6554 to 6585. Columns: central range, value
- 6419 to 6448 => 0.271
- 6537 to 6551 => 0.343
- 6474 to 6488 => 0.398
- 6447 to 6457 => 0.326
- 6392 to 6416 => 0.127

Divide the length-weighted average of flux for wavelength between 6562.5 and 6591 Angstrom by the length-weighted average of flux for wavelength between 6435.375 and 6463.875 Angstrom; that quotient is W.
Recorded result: 1.78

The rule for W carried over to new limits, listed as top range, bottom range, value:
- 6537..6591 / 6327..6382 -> 1.68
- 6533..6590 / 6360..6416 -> 1.60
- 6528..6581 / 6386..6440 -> 1.48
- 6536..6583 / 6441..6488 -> 1.62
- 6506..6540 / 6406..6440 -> 0.99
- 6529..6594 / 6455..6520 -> 1.54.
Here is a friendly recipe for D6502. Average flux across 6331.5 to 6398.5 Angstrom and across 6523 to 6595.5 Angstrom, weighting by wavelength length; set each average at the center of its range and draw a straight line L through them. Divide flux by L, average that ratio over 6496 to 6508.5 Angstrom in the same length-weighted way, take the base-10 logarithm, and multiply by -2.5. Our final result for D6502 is 0.32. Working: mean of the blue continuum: 11.5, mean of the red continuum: 17.2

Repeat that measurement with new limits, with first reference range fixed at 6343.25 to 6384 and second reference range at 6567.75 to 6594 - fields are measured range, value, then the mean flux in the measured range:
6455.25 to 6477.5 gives 0.206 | 11.8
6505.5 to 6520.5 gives 0.323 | 11.6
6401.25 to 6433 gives 0.098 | 11.8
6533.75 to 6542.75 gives 0.270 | 12.8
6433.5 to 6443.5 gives 0.213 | 11.1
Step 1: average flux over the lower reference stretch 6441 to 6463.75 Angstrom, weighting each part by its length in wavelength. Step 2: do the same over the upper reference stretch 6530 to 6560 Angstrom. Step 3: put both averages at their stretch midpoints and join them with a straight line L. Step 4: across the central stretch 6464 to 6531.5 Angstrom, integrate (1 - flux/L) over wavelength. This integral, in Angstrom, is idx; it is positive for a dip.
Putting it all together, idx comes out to 9.4 Angstrom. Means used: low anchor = 11.3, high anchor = 15.5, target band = 11.4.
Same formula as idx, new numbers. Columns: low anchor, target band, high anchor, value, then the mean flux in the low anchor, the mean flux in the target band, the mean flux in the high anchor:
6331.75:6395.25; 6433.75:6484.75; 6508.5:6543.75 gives 0.5 Angstrom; 11.5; 11.5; 11.7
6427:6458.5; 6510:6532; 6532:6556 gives 4.3 Angstrom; 11.4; 11.1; 14.5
